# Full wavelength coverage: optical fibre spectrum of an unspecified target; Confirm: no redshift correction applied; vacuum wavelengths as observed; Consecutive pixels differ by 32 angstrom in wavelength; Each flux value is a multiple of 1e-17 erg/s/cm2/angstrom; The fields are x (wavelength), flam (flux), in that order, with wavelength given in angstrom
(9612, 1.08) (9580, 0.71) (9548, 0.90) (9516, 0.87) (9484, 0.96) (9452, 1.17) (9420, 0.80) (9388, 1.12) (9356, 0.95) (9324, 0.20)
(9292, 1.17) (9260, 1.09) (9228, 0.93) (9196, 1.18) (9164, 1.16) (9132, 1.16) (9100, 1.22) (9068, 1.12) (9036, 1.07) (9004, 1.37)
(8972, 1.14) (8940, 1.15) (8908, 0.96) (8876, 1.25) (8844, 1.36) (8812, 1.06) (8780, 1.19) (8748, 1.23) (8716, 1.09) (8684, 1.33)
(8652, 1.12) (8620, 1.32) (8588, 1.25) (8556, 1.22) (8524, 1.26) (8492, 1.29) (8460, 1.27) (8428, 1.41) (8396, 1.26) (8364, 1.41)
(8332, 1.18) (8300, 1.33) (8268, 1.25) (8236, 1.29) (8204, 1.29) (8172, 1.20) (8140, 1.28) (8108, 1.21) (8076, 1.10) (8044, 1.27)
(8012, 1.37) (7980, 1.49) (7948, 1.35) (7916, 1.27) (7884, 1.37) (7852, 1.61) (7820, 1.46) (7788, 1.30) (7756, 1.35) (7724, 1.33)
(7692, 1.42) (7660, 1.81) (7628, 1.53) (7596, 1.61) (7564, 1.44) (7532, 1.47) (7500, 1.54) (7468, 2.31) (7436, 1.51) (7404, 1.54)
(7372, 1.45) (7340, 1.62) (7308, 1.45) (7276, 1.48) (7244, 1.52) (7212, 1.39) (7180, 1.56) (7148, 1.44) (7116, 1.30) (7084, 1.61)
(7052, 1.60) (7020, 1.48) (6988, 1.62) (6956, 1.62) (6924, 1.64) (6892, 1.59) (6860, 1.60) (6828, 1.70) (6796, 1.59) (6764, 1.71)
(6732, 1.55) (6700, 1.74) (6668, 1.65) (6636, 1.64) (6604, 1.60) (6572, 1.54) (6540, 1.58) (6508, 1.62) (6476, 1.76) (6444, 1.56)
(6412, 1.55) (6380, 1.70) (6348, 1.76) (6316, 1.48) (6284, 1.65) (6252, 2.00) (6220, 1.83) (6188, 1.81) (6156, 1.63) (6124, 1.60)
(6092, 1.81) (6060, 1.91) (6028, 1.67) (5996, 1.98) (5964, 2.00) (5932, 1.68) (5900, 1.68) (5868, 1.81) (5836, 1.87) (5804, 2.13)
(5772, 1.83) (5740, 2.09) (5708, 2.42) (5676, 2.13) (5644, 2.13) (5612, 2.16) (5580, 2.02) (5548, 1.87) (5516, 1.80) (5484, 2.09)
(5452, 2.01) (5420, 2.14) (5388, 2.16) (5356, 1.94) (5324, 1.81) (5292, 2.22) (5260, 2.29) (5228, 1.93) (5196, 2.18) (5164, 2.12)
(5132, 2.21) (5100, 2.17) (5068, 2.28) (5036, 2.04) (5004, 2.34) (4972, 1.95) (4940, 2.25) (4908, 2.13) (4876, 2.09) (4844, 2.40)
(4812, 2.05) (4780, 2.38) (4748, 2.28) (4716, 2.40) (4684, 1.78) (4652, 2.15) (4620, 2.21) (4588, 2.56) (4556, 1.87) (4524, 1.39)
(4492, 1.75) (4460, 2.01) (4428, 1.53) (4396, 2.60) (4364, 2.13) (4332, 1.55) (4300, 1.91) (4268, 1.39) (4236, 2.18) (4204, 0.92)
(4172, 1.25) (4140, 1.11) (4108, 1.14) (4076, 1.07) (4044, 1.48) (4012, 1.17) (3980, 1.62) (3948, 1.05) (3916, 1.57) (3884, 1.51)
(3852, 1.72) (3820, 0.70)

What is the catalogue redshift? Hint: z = 0.140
